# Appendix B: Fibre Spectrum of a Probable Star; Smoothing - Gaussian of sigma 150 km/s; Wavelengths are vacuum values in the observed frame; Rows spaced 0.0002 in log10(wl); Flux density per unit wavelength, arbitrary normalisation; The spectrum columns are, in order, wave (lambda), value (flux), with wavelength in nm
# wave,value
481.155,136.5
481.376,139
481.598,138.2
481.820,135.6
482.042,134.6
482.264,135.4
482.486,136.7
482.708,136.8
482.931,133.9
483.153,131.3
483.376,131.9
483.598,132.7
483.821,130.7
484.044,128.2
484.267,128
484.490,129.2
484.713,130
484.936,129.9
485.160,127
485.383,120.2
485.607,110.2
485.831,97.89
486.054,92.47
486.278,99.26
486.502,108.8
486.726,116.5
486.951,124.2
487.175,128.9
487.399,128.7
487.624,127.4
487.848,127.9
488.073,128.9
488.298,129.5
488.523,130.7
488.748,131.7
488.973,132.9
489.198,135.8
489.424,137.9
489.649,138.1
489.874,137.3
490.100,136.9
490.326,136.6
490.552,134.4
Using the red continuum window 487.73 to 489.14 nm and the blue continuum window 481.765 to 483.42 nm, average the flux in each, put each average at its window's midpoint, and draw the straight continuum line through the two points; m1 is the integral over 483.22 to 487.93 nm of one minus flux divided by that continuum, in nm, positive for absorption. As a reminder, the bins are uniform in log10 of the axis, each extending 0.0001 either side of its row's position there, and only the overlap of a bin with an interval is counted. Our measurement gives 0.39 nm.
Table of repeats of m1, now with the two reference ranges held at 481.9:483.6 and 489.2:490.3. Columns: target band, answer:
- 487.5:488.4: 0.05 nm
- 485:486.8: 0.35 nm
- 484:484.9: 0.04 nm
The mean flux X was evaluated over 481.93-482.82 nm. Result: 136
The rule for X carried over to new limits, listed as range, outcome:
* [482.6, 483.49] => 133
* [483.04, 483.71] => 132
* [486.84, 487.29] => 127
